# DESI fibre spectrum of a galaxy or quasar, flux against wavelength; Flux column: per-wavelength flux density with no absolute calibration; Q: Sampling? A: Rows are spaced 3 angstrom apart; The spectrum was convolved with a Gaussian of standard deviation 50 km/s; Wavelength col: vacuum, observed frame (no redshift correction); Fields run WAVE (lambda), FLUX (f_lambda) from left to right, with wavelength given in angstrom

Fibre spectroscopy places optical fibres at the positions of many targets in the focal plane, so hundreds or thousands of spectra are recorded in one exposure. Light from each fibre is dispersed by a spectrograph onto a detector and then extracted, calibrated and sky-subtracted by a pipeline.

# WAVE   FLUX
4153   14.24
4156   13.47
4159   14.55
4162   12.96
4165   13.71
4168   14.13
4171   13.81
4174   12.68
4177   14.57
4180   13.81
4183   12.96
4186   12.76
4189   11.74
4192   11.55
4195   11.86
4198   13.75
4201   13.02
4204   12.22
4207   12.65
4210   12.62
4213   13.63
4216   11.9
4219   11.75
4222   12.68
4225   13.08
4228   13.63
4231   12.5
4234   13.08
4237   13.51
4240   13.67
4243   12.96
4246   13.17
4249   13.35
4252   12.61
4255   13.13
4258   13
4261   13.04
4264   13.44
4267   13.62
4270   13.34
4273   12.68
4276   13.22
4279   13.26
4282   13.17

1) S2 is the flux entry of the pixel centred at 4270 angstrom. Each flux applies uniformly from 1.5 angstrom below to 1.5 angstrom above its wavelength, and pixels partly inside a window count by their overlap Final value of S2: 13.34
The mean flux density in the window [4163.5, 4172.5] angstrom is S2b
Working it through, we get 13.9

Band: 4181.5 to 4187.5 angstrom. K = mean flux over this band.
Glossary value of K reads 12.9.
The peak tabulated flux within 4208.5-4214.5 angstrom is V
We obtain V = 13.63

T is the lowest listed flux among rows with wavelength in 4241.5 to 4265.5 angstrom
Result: 12.61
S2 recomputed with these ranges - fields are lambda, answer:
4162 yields 12.96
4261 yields 13.04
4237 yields 13.51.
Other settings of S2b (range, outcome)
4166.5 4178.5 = 13.8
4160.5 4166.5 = 13.3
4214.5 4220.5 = 11.8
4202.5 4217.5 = 12.6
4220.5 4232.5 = 13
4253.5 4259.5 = 13.1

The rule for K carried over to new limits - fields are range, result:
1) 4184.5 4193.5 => 12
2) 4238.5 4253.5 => 13.2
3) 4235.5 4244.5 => 13.4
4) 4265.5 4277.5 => 13.2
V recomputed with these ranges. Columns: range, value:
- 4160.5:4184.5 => 14.57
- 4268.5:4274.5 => 13.34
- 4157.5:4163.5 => 14.55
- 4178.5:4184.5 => 13.81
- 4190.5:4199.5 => 13.75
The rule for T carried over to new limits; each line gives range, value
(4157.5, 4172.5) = 12.96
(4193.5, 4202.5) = 11.86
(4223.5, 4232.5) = 12.5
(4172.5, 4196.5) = 11.55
